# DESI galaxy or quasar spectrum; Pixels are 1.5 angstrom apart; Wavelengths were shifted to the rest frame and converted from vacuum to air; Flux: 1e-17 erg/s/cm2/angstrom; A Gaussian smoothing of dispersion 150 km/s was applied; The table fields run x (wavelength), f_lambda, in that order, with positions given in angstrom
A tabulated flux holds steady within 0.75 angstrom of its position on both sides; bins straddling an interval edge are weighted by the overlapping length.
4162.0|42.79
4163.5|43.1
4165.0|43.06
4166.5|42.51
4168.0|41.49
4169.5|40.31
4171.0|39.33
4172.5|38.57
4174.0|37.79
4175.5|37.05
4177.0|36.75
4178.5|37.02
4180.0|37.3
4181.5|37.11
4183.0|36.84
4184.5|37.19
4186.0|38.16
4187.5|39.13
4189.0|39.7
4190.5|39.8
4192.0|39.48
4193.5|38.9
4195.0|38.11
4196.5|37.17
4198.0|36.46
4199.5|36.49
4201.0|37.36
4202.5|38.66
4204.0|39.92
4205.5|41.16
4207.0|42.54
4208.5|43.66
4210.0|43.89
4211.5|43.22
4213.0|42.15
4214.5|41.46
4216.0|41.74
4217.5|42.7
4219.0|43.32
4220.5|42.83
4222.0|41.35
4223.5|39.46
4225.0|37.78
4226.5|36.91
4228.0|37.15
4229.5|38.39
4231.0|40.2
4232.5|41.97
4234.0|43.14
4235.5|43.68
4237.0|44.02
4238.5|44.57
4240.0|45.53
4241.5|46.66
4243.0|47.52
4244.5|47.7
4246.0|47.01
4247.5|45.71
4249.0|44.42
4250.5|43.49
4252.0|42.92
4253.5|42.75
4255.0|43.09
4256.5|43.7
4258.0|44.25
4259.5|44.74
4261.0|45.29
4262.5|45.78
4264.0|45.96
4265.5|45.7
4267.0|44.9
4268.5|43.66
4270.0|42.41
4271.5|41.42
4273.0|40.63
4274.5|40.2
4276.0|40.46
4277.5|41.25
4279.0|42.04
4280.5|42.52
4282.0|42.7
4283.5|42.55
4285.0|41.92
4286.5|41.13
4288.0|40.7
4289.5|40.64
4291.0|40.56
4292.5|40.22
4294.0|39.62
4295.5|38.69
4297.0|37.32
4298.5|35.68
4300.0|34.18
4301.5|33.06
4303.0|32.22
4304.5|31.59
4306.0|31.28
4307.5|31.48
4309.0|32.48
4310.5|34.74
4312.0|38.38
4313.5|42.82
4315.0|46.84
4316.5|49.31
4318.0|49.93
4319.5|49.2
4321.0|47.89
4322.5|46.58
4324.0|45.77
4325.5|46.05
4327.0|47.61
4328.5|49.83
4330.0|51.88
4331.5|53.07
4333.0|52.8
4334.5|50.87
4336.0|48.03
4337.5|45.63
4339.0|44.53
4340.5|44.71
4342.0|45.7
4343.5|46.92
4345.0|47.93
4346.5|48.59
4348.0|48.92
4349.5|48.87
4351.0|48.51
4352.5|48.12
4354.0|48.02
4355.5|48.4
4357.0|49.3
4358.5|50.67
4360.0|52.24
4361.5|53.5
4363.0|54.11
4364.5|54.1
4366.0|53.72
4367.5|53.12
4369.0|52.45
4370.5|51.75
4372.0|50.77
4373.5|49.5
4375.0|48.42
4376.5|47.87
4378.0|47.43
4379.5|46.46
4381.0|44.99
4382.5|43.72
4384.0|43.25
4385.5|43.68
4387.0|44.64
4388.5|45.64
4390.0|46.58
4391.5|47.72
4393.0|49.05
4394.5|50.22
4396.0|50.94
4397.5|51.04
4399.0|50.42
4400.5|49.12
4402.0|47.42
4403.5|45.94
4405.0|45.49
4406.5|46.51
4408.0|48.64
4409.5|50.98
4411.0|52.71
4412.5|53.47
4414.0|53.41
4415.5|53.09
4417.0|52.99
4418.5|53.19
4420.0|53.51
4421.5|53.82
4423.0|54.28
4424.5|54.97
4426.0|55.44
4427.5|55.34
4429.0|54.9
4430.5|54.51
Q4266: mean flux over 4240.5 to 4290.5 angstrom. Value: 43.5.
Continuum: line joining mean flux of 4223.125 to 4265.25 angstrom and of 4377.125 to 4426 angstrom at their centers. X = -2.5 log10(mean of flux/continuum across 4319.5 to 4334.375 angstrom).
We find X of -0.06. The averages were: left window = 43.4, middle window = 49.1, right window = 49.3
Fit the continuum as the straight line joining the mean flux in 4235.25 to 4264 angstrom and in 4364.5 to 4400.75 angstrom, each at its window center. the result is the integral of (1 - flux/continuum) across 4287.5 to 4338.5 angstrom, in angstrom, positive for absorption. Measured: 4.8 angstrom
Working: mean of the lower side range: 44.9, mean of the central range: 42.3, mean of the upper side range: 48.5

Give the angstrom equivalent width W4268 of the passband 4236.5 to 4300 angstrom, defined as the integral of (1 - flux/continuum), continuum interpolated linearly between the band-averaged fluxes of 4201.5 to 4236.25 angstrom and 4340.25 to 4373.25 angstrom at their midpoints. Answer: 2.10 angstrom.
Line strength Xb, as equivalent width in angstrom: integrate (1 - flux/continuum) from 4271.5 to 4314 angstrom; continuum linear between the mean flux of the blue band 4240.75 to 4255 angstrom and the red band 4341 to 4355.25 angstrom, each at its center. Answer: 7.4 angstrom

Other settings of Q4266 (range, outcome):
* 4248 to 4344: 42.8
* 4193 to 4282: 42.3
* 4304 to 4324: 41.3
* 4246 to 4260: 44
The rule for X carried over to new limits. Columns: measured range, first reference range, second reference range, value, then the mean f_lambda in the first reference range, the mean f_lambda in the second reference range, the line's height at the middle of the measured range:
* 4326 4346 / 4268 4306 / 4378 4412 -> -0.13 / 39.3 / 47.5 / 43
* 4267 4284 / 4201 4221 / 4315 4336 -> 0.10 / 41.9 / 49.2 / 46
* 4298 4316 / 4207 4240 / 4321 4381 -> 0.29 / 41.7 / 49.2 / 46.6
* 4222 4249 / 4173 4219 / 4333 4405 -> -0.03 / 39.4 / 48.6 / 41.5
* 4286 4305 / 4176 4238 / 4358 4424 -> 0.19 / 39.9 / 49.8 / 44.7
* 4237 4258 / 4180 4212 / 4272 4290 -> -0.11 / 39.2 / 41.4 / 40.5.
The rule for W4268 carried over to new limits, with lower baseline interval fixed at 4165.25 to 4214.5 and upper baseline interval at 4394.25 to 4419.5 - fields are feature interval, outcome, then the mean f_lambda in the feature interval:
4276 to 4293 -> 1.0 angstrom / 41.4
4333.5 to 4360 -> -0.4 angstrom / 48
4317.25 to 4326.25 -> -0.3 angstrom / 47.6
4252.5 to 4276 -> -0.2 angstrom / 43.5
